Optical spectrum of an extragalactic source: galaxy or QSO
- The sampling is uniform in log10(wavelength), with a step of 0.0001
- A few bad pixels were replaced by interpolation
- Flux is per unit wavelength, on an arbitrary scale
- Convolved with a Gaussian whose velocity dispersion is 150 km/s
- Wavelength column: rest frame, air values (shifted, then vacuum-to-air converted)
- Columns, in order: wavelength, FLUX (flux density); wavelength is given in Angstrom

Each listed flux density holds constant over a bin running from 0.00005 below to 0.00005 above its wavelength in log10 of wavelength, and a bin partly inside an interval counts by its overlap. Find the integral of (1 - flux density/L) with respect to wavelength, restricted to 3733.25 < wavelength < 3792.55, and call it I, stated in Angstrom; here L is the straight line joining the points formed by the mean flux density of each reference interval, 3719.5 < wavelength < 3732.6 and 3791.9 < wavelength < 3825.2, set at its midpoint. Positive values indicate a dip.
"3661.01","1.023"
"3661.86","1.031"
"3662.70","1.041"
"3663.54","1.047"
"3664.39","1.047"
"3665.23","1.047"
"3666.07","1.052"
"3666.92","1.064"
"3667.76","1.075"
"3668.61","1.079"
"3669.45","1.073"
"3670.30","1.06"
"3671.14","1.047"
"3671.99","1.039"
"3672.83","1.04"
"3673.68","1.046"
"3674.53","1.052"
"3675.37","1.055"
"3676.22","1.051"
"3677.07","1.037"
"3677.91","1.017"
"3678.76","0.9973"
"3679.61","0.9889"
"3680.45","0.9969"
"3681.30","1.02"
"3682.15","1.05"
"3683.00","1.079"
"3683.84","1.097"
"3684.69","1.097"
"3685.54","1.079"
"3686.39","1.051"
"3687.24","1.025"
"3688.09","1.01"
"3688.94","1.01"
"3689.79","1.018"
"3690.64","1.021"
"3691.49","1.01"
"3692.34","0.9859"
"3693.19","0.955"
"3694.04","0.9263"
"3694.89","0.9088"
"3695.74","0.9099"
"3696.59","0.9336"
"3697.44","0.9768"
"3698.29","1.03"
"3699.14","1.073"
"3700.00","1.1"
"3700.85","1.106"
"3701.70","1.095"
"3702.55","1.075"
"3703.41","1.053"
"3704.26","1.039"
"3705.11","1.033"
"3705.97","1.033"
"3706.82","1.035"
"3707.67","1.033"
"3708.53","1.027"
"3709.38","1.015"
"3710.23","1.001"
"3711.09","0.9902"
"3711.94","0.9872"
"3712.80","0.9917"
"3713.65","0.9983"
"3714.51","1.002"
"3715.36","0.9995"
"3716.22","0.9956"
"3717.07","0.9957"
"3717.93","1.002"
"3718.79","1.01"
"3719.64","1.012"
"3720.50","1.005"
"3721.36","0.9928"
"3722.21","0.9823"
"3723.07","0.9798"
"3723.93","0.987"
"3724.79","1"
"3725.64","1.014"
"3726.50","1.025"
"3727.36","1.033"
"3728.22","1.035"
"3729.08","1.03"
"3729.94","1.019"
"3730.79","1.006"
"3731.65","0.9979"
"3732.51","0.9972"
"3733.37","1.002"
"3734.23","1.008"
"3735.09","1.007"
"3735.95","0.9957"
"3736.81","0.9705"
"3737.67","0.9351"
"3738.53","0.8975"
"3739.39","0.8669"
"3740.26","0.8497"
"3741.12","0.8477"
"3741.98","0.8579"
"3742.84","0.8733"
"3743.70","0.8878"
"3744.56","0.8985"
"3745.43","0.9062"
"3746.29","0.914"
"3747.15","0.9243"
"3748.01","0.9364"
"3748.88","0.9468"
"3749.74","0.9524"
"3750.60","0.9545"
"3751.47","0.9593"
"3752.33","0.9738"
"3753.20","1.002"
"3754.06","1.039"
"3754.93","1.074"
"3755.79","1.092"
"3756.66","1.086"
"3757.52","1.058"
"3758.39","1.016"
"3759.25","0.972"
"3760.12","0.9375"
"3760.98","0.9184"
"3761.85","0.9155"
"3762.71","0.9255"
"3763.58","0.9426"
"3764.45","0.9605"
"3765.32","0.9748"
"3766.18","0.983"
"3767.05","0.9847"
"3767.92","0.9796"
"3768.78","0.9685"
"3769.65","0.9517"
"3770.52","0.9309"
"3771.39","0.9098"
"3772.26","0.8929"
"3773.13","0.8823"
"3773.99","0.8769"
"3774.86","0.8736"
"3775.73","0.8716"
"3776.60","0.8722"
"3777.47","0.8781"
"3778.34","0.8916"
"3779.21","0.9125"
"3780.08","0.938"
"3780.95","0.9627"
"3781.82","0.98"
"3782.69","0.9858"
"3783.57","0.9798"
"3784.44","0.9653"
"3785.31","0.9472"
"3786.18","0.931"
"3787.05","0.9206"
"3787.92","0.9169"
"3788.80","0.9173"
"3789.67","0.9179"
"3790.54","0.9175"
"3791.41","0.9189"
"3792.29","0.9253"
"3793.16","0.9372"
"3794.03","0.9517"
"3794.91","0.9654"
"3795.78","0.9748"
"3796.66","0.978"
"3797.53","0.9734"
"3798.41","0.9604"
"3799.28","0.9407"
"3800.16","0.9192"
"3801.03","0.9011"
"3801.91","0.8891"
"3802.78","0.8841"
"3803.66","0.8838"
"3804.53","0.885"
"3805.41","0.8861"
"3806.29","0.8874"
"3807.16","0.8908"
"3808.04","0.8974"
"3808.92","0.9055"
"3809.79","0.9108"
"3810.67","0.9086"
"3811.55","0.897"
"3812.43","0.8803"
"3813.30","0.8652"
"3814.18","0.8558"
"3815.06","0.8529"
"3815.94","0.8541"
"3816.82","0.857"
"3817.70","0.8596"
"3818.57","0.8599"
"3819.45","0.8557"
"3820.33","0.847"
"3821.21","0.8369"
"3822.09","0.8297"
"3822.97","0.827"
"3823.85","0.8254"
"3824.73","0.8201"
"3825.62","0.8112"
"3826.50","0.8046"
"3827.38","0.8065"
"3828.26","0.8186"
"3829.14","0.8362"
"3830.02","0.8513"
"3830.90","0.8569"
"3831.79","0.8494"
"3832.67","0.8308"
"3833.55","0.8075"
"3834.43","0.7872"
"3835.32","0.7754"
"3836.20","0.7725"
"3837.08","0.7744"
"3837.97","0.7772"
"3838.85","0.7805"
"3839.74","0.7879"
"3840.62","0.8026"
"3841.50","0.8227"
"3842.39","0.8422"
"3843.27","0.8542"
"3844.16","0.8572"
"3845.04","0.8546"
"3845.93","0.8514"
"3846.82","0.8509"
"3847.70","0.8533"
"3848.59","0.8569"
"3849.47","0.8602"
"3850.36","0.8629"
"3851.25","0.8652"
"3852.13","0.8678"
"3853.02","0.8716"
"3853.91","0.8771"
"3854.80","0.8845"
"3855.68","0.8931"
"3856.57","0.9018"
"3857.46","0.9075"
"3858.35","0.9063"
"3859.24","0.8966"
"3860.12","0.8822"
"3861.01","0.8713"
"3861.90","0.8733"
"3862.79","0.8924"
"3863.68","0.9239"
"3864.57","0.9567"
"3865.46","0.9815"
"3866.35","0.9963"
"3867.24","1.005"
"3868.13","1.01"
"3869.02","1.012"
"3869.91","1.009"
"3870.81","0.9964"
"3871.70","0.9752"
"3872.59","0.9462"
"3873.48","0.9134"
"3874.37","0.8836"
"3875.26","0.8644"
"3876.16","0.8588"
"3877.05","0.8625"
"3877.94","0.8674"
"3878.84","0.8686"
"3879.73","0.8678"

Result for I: 0.77 Angstrom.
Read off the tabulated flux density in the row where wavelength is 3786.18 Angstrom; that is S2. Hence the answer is 0.931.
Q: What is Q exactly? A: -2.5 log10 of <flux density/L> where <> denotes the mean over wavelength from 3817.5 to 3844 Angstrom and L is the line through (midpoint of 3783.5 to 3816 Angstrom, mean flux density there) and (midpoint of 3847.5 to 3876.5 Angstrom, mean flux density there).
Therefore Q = 0.12 mag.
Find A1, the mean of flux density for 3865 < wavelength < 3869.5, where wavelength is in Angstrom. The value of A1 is 1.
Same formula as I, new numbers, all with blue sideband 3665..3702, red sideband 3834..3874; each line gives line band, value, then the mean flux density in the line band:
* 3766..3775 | 0.24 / 0.931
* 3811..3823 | 0.77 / 0.857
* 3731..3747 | 0.87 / 0.929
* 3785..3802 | -0.01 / 0.936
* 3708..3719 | 0.04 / 1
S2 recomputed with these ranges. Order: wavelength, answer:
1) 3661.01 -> 1.023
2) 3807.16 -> 0.8908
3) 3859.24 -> 0.8966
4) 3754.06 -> 1.039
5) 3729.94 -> 1.019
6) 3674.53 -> 1.052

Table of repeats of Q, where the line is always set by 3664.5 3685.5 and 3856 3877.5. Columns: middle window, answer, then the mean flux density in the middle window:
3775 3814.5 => 0.06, 0.919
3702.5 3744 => 0.03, 0.988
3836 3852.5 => 0.14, 0.832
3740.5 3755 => 0.08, 0.934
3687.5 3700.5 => 0.05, 0.992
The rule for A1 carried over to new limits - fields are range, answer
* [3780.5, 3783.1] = 0.977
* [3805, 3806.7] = 0.885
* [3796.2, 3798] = 0.972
